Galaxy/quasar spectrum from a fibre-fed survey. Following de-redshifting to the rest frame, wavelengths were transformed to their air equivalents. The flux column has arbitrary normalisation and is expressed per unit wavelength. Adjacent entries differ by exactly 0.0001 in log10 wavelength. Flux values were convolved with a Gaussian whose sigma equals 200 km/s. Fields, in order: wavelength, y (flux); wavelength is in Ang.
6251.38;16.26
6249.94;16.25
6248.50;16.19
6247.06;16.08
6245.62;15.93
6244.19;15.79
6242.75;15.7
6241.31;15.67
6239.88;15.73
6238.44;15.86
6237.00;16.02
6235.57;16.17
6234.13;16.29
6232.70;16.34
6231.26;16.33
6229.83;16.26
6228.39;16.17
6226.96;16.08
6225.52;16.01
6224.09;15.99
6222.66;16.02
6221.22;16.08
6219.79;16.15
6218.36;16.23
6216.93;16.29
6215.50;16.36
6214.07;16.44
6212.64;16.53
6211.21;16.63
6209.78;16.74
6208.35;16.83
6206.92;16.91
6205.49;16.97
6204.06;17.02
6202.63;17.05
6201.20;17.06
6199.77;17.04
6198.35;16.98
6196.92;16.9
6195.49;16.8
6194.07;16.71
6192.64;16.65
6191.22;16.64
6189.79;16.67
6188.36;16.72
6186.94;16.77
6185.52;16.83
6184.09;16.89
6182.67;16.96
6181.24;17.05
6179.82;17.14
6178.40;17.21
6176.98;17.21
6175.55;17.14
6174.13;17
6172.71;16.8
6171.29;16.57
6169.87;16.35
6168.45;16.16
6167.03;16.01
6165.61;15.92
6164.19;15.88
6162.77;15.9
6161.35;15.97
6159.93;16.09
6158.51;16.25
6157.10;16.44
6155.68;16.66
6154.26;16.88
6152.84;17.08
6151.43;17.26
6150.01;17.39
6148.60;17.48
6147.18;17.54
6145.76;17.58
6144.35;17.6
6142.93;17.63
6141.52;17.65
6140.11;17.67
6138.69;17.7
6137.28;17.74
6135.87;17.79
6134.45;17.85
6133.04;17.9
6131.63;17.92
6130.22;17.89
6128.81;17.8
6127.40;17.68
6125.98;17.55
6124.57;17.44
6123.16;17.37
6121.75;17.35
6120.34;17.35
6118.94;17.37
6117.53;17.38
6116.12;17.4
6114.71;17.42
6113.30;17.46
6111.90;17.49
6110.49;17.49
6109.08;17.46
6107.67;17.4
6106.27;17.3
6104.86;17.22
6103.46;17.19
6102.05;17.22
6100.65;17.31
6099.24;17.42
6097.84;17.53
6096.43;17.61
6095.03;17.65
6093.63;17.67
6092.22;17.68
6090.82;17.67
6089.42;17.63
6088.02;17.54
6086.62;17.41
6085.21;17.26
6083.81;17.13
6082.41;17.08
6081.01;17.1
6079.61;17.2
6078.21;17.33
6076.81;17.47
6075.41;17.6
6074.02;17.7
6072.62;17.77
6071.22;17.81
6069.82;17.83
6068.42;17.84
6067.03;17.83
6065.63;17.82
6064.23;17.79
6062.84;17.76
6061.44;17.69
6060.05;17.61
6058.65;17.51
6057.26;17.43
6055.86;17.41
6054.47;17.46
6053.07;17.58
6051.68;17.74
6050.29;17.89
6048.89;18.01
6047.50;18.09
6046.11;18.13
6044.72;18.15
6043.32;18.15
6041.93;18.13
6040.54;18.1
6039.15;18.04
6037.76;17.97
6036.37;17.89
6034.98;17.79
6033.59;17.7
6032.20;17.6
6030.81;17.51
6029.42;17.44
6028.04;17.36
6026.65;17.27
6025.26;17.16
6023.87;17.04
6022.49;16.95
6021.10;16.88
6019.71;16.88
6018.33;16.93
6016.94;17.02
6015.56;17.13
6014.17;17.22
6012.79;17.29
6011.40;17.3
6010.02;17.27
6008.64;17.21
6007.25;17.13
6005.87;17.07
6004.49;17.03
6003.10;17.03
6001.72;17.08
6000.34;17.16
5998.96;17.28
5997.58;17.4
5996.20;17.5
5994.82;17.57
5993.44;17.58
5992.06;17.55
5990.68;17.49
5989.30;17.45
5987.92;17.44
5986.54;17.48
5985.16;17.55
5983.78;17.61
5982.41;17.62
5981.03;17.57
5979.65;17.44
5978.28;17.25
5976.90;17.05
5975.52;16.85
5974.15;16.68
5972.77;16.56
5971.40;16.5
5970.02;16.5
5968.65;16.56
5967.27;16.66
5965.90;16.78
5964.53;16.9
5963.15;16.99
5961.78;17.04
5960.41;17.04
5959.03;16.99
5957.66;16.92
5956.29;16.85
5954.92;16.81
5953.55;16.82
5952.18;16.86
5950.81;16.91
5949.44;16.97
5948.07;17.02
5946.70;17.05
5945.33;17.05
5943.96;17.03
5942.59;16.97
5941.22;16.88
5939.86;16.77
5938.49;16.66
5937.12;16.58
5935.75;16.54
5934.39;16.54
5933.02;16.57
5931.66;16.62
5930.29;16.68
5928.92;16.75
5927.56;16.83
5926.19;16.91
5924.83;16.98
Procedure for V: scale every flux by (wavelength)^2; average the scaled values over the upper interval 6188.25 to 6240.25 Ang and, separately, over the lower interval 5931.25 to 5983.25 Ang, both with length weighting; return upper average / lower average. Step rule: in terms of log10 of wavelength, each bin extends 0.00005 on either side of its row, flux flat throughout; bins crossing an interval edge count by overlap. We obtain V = 1.1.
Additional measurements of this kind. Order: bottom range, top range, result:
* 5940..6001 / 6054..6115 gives 1.06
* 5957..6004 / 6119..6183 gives 1.06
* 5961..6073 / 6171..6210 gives 1.03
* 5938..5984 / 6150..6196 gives 1.05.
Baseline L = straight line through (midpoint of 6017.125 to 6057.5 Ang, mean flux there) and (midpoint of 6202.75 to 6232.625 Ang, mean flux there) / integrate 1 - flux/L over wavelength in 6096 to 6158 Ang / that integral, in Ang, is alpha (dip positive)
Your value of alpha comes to -1.60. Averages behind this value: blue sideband 17.6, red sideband 16.4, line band 17.4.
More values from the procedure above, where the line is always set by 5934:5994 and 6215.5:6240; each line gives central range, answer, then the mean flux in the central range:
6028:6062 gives -2.1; 17.8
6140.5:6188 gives -1.4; 16.8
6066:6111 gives -2.4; 17.5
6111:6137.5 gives -1.8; 17.6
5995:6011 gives -0.3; 17.2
